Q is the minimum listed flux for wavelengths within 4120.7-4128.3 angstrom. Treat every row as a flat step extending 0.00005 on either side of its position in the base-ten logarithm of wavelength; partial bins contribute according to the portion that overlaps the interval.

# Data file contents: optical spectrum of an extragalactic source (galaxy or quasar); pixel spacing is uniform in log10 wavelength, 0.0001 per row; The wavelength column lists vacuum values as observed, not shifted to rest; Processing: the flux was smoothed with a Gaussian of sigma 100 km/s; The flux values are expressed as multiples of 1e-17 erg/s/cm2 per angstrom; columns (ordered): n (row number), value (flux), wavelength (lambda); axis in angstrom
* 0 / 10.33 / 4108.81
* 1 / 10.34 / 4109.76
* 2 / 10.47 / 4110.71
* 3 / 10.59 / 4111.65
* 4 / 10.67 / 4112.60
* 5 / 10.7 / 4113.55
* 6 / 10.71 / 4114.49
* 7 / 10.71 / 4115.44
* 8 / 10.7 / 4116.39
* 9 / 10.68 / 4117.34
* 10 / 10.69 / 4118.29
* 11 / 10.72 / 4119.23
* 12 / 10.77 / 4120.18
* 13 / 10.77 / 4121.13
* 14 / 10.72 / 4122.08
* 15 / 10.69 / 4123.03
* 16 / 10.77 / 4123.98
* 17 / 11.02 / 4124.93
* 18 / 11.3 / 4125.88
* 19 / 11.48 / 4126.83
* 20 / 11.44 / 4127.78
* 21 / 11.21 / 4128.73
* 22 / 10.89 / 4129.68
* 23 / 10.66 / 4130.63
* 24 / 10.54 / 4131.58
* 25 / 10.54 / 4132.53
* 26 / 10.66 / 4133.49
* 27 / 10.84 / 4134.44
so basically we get 10.69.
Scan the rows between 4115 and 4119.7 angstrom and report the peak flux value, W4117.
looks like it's 10.72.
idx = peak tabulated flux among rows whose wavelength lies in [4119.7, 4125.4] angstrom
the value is 11.02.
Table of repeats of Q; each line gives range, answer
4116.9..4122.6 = 10.68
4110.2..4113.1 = 10.47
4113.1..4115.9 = 10.7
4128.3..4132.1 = 10.54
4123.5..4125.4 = 10.77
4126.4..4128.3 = 11.44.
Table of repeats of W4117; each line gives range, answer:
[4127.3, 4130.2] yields 11.44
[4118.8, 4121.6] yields 10.77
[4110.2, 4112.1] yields 10.59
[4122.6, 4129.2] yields 11.48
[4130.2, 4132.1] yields 10.66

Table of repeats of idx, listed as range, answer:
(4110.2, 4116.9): 10.71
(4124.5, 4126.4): 11.3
